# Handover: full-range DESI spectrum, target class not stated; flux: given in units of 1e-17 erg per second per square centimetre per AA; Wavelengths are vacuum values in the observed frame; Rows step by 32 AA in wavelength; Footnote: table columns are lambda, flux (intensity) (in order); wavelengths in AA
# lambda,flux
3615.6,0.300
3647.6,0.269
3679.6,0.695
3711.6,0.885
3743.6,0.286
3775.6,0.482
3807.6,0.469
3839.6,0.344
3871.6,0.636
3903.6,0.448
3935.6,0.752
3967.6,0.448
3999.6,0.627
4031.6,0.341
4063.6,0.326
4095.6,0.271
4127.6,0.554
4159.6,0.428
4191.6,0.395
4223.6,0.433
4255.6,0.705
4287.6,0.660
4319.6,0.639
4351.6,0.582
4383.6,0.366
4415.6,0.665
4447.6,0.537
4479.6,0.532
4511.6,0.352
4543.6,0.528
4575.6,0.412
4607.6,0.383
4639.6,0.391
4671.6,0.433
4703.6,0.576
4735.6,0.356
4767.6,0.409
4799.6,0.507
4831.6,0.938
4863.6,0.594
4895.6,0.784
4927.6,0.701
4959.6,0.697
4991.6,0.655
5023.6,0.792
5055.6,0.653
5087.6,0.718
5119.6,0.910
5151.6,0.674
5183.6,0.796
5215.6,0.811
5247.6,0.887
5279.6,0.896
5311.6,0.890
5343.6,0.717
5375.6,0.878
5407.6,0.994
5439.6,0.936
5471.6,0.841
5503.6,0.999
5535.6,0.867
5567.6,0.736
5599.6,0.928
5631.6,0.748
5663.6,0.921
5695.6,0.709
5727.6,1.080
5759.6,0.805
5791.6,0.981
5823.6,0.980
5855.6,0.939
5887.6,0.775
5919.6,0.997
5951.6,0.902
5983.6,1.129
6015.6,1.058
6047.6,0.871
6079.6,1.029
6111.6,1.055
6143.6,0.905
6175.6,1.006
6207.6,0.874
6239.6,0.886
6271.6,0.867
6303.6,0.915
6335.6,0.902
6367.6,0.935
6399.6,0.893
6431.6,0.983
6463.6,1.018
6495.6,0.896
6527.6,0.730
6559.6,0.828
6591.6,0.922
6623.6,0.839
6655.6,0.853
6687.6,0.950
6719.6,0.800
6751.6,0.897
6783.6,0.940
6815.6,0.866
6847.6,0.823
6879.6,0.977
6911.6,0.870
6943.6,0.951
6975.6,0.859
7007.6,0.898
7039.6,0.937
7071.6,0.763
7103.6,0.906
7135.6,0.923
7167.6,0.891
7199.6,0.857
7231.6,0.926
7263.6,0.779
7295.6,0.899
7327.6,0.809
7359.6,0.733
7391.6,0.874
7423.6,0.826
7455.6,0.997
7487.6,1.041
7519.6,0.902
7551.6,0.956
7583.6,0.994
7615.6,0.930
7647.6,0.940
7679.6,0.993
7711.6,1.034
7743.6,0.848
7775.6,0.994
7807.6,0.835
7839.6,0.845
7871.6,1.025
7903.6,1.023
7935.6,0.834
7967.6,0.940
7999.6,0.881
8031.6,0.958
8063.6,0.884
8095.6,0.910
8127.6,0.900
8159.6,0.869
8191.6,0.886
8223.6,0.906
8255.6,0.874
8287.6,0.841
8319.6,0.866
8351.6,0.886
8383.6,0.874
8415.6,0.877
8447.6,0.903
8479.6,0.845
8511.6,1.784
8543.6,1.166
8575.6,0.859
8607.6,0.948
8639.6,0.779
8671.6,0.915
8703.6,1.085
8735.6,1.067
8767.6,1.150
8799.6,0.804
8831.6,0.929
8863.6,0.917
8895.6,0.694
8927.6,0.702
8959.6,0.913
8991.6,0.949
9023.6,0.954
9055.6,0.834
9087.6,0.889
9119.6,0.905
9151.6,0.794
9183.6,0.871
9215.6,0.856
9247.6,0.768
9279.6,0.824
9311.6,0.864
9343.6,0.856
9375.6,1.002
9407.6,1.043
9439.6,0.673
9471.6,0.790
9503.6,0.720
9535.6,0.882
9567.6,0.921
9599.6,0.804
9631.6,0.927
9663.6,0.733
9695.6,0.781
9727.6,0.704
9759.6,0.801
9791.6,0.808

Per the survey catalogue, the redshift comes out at 0.30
